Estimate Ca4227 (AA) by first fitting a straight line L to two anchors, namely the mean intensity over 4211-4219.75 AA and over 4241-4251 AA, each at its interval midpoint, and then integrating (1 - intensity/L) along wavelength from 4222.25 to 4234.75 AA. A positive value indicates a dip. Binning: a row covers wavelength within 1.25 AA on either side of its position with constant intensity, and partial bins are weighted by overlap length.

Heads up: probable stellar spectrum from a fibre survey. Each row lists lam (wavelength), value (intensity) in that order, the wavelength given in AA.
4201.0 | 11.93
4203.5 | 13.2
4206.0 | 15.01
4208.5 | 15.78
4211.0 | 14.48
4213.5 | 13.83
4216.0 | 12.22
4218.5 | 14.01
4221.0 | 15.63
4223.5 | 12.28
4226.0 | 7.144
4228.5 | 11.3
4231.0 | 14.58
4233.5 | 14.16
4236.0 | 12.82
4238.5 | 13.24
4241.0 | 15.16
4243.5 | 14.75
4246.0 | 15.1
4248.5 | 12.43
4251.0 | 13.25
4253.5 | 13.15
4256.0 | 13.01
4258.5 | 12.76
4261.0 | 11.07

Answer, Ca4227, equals 1.7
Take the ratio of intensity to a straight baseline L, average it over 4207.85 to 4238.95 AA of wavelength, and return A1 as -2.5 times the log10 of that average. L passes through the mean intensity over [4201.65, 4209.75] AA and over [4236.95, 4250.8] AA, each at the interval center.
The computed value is 0.09 mag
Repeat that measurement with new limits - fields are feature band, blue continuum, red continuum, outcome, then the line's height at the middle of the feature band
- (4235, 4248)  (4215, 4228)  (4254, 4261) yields -0.14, 12.4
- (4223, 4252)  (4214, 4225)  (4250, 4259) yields 0.02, 13.2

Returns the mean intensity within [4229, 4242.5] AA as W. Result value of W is 13.9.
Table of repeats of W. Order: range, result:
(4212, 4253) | 13.2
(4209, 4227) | 13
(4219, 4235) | 12.6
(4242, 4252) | 13.9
